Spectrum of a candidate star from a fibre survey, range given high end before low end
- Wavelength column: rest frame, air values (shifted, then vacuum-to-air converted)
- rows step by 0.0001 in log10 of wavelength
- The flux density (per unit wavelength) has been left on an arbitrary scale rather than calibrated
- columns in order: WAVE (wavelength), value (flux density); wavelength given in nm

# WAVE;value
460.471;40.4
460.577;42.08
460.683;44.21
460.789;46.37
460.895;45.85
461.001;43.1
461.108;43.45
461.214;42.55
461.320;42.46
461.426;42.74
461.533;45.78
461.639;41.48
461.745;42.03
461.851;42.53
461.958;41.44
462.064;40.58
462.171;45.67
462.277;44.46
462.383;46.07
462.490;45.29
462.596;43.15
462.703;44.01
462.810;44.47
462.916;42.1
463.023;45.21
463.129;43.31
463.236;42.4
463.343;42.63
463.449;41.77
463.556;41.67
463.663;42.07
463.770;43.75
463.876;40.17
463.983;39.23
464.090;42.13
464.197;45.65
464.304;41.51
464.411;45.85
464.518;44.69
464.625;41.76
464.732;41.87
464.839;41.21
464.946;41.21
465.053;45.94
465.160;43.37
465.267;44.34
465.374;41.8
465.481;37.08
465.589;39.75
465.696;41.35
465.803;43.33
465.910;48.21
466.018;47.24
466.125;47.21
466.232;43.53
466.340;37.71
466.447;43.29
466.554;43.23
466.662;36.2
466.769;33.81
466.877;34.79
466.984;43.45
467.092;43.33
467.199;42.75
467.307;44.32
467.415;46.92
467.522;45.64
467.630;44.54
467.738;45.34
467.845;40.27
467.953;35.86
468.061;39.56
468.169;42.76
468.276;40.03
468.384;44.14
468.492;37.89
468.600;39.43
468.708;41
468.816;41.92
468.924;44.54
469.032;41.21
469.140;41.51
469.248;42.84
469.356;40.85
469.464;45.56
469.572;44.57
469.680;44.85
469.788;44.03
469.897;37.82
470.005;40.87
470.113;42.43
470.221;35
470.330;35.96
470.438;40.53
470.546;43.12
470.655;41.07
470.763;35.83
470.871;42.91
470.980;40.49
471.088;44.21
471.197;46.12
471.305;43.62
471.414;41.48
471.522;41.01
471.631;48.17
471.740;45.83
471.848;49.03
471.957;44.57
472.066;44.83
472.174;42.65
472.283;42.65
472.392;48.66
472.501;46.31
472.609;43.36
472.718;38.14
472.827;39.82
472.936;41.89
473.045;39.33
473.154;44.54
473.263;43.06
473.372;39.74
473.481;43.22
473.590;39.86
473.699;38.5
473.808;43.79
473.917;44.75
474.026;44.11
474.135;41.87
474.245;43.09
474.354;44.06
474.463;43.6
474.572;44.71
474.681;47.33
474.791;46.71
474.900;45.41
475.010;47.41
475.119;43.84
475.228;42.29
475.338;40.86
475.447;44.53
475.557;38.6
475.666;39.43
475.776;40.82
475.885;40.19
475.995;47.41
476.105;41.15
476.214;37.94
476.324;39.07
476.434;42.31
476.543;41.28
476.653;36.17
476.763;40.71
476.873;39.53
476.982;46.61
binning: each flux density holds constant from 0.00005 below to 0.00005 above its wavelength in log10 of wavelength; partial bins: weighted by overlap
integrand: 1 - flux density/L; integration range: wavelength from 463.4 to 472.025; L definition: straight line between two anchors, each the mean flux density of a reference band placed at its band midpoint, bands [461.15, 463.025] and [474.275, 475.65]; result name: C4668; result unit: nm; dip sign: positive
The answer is 0.29 nm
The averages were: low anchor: 43.4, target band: 42.2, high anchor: 44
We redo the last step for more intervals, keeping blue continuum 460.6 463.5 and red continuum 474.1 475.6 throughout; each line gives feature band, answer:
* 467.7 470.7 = 0.17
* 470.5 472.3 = 0.02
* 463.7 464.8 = 0.02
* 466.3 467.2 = 0.08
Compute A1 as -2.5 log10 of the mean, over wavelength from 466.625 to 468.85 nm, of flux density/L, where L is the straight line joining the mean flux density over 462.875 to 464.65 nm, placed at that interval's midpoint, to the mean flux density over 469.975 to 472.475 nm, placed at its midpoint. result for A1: 0.040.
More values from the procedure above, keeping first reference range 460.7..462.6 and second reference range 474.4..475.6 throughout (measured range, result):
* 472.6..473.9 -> 0.07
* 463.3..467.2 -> 0.04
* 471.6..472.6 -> -0.04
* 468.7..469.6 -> 0.03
